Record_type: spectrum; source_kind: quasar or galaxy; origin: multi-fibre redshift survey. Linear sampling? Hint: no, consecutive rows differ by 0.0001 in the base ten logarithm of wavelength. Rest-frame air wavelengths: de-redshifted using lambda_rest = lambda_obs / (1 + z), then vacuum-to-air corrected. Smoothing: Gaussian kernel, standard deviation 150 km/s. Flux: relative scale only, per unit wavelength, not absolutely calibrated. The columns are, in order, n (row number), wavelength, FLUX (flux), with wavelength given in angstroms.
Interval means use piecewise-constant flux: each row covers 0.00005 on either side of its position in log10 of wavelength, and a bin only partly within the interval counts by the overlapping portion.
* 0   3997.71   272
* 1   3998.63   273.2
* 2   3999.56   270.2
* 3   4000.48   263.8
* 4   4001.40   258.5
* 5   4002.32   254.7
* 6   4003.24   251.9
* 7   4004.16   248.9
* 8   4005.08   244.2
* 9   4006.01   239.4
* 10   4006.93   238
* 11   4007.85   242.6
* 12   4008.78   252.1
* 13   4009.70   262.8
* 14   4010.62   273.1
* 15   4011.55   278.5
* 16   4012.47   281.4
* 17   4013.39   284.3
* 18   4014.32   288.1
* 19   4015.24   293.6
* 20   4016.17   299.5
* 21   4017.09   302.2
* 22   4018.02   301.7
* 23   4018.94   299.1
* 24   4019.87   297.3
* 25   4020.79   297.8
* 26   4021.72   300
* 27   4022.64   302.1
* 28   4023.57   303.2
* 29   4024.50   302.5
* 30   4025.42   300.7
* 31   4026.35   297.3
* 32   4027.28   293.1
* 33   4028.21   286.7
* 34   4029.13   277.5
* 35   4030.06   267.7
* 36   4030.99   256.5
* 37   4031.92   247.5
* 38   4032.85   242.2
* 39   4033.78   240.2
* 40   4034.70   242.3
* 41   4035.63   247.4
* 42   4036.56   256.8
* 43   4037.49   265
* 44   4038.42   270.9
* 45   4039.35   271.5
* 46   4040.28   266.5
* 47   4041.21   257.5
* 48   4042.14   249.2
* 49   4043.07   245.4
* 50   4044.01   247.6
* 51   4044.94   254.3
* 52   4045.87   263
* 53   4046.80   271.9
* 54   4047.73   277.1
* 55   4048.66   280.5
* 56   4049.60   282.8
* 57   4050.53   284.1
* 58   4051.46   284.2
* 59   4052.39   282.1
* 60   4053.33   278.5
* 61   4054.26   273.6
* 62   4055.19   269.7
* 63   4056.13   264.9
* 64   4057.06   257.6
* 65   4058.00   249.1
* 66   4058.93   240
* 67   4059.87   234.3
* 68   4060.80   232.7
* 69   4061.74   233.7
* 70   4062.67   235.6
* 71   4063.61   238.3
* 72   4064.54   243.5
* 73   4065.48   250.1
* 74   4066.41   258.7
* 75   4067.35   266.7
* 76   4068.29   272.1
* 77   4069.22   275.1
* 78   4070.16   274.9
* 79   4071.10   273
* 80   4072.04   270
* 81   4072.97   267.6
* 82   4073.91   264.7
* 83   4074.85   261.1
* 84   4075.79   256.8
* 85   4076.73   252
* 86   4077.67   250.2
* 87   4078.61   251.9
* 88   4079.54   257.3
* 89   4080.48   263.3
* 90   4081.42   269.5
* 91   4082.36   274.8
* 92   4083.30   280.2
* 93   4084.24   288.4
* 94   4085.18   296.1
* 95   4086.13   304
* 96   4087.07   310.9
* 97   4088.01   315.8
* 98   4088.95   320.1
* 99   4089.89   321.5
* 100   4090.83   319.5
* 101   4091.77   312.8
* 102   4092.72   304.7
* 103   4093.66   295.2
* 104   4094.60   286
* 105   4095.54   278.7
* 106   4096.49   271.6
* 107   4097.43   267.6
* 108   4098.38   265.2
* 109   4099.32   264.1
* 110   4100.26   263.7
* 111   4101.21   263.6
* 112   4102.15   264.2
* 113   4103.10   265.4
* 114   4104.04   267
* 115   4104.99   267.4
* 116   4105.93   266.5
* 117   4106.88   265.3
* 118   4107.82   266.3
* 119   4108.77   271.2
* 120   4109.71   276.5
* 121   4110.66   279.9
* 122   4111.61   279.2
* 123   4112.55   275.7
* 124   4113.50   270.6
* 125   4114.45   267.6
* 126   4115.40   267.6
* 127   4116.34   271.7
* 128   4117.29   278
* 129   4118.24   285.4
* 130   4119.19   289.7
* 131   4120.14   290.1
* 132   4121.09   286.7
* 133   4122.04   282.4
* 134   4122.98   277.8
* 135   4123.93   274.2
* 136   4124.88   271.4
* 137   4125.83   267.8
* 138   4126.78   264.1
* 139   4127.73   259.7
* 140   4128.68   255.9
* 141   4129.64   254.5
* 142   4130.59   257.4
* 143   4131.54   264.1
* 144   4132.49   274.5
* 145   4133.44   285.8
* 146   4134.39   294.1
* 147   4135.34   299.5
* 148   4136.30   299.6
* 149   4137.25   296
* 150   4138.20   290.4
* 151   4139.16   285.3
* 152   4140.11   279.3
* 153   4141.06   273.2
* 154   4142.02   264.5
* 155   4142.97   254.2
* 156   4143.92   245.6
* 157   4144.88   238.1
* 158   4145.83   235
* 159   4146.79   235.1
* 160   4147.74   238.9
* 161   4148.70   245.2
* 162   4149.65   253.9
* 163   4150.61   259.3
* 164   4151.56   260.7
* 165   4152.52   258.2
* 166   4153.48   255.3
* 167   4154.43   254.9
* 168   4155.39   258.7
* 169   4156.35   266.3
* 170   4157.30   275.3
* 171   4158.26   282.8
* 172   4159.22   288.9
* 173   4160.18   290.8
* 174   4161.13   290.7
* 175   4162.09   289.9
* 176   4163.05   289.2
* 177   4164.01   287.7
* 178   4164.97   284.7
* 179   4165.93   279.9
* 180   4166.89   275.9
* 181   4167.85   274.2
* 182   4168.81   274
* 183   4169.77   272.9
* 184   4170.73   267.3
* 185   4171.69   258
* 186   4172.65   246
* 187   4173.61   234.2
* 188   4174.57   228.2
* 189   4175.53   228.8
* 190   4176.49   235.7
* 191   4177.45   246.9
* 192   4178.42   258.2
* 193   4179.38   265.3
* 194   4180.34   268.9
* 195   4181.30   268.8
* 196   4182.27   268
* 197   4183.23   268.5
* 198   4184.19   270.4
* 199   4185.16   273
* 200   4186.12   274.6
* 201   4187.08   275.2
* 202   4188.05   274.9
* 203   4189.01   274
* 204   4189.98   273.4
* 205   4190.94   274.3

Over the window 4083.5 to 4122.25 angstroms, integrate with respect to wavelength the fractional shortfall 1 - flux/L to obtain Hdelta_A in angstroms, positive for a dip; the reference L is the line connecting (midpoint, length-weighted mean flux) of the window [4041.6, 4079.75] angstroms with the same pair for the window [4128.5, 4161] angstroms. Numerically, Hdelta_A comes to -2.8 angstroms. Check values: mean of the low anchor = 260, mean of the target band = 282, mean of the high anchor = 267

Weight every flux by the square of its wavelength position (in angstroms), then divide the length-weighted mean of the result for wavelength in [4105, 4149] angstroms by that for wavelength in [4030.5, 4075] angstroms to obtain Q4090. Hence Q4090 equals 1.08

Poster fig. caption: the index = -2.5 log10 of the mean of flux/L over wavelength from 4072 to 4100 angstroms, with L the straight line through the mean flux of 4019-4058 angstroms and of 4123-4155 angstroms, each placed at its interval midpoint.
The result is -0.05 mag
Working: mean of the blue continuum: 272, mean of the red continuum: 265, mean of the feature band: 282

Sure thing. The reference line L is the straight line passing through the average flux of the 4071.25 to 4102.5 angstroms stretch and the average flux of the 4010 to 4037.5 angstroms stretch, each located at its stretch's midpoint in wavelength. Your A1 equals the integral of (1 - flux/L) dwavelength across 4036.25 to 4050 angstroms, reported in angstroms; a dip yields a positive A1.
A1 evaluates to 0.8 angstroms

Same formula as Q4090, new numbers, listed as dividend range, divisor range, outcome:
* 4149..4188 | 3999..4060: 1.06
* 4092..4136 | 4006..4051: 1.05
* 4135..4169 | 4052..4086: 1.07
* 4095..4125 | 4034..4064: 1.08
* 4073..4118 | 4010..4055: 1.03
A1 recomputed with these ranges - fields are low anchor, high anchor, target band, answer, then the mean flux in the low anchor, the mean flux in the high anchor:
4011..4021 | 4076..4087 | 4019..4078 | 3.5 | 293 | 273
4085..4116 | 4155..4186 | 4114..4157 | 1.1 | 282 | 268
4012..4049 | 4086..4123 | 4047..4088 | 1.8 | 276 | 282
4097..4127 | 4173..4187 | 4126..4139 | -0.4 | 272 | 257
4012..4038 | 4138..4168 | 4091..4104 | -0.2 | 281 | 267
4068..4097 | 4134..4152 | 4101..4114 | 0.2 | 282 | 266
